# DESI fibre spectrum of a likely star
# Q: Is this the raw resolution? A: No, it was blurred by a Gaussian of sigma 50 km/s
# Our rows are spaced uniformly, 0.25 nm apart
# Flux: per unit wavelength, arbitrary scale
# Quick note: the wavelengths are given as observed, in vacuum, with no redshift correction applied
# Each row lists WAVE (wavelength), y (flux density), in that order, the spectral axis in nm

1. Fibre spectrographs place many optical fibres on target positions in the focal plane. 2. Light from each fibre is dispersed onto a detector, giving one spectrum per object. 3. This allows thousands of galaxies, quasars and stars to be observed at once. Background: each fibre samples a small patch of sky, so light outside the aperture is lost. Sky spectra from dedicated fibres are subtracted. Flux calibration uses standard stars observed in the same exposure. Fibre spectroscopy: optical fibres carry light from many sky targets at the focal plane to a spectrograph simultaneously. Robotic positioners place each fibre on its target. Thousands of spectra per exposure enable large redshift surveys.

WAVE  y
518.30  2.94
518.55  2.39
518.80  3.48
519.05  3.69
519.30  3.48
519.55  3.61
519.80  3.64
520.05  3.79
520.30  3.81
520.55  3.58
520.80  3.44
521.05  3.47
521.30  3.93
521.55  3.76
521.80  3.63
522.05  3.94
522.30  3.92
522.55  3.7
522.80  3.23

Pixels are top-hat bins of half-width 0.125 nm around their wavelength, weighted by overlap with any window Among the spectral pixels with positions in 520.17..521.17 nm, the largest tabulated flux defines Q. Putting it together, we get 3.81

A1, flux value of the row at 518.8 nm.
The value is 3.48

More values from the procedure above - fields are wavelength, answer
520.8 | 3.44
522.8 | 3.23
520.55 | 3.58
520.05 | 3.79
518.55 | 2.39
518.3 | 2.94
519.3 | 3.48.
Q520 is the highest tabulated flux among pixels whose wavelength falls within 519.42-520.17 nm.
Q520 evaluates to 3.79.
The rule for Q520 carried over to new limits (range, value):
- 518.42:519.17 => 3.69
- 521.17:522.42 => 3.94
